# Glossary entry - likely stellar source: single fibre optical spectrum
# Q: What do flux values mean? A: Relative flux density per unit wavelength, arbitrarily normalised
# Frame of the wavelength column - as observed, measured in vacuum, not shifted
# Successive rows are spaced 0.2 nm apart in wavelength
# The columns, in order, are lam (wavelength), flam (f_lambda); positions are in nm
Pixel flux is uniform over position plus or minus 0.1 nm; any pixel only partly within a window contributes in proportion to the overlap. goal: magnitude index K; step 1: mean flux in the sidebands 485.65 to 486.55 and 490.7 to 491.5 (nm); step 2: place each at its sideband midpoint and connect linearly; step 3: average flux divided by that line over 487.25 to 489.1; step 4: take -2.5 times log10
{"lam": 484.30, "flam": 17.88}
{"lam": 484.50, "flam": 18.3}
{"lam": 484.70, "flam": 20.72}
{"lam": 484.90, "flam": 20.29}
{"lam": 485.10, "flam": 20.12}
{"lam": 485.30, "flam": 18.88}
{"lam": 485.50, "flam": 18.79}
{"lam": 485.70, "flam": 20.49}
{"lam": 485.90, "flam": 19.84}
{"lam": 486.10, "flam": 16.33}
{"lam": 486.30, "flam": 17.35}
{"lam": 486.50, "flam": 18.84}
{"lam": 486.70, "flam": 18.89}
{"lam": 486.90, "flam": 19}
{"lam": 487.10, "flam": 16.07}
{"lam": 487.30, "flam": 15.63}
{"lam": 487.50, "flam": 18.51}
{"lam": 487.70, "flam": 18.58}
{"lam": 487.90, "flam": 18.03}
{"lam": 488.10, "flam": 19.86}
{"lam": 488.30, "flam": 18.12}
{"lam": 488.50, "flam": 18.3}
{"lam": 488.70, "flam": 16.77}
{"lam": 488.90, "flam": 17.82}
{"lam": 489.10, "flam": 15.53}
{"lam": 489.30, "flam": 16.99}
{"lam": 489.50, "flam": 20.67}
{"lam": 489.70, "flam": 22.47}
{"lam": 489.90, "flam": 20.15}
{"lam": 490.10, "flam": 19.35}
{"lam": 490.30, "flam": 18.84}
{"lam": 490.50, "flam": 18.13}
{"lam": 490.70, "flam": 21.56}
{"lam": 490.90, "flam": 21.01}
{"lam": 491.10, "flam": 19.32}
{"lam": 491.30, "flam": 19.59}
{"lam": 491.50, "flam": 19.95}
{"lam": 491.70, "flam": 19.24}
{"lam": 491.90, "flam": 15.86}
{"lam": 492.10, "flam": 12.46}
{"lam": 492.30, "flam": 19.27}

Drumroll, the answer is 0.074 mag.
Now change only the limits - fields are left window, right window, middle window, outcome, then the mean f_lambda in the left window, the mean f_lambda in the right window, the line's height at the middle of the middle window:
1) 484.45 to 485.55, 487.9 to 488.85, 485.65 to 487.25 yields 0.048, 19.6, 18.2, 19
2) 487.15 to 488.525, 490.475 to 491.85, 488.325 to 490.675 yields 0.012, 18.1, 19.8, 18.9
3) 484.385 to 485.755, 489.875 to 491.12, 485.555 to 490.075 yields 0.074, 19.6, 19.8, 19.7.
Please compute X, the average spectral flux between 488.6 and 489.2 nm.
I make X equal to 16.7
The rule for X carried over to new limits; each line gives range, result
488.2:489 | 17.8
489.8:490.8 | 19.6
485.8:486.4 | 17.8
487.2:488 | 17.7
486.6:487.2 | 18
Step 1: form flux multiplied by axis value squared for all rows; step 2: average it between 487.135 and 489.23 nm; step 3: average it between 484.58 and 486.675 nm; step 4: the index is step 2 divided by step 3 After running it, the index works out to 0.93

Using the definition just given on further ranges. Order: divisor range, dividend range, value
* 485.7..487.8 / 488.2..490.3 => 1.04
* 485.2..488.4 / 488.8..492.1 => 1.05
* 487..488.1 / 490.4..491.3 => 1.15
